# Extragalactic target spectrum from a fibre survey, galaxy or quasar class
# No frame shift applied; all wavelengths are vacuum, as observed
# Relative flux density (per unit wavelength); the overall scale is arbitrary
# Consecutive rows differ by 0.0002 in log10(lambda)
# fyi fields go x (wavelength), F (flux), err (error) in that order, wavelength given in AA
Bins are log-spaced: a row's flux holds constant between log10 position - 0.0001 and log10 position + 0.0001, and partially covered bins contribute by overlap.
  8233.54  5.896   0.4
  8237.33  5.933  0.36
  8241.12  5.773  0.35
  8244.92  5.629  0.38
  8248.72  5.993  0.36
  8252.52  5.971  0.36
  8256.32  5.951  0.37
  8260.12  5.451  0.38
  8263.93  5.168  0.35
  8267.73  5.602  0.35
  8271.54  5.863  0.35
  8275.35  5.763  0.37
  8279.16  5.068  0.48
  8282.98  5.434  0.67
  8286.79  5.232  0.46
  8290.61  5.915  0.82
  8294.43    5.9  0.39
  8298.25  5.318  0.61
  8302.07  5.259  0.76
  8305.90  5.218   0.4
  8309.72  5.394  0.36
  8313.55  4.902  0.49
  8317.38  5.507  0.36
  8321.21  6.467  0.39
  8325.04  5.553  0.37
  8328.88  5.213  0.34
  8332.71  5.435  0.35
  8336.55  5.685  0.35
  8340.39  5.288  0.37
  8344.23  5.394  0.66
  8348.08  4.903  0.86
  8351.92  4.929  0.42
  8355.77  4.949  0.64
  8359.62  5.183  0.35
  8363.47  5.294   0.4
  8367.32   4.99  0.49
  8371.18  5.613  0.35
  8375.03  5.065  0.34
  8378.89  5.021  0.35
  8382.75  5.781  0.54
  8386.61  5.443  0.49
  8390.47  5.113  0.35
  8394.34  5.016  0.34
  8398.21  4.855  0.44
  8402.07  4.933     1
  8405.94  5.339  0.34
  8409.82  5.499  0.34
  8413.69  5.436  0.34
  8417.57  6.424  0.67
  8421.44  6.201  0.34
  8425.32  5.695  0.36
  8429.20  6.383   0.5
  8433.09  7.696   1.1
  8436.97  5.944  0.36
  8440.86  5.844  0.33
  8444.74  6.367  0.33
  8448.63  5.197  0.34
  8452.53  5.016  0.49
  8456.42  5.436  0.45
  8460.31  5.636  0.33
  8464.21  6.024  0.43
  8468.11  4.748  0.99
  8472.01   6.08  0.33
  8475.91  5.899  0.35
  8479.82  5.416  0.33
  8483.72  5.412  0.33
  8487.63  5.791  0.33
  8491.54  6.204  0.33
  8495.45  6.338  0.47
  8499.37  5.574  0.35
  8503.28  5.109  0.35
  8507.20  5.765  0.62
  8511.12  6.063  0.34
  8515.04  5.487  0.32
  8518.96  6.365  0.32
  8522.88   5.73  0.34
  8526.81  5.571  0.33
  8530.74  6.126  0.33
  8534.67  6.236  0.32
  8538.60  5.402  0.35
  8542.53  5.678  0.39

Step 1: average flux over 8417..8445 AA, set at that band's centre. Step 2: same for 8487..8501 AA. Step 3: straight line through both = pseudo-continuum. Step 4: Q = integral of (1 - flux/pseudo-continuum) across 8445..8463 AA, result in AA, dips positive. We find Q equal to 2.2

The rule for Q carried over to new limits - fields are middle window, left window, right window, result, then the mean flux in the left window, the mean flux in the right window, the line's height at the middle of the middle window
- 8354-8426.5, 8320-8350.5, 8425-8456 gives 4.91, 5.46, 6.01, 5.75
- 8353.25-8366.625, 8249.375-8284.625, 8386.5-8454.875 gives 1.27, 5.6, 5.69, 5.66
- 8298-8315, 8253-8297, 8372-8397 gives 0.84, 5.59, 5.25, 5.49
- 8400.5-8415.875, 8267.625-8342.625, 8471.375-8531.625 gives 0.89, 5.5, 5.8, 5.65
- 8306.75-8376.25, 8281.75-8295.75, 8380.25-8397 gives 1.69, 5.62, 5.3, 5.45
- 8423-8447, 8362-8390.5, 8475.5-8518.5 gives -3.42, 5.3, 5.75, 5.52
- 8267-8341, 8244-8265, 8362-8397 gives 0.38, 5.72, 5.25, 5.53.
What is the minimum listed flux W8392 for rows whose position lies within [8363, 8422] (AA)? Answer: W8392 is 4.855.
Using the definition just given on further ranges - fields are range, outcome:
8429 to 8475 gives 4.748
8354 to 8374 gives 4.949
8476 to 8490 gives 5.412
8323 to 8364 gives 4.903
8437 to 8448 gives 5.844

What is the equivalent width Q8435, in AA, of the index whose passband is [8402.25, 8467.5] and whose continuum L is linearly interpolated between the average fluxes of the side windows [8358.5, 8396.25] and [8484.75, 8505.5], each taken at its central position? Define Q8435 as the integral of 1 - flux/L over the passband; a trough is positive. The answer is -3.8 AA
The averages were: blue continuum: 5.25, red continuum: 5.78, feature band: 5.83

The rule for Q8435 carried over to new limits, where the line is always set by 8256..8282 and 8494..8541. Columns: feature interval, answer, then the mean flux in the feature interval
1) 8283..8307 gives 0.3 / 5.48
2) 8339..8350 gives 0.8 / 5.19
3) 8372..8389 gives 0.9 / 5.34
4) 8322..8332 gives 0.1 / 5.51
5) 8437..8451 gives -0.2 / 5.8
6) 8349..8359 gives 1.2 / 4.97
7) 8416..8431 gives -1.2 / 6.17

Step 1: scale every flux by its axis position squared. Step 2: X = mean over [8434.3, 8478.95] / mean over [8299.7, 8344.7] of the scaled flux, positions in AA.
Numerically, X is 1.08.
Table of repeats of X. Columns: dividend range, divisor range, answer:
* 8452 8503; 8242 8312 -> 1.07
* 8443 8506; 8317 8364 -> 1.09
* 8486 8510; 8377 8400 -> 1.14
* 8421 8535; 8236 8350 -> 1.10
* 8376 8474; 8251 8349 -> 1.06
